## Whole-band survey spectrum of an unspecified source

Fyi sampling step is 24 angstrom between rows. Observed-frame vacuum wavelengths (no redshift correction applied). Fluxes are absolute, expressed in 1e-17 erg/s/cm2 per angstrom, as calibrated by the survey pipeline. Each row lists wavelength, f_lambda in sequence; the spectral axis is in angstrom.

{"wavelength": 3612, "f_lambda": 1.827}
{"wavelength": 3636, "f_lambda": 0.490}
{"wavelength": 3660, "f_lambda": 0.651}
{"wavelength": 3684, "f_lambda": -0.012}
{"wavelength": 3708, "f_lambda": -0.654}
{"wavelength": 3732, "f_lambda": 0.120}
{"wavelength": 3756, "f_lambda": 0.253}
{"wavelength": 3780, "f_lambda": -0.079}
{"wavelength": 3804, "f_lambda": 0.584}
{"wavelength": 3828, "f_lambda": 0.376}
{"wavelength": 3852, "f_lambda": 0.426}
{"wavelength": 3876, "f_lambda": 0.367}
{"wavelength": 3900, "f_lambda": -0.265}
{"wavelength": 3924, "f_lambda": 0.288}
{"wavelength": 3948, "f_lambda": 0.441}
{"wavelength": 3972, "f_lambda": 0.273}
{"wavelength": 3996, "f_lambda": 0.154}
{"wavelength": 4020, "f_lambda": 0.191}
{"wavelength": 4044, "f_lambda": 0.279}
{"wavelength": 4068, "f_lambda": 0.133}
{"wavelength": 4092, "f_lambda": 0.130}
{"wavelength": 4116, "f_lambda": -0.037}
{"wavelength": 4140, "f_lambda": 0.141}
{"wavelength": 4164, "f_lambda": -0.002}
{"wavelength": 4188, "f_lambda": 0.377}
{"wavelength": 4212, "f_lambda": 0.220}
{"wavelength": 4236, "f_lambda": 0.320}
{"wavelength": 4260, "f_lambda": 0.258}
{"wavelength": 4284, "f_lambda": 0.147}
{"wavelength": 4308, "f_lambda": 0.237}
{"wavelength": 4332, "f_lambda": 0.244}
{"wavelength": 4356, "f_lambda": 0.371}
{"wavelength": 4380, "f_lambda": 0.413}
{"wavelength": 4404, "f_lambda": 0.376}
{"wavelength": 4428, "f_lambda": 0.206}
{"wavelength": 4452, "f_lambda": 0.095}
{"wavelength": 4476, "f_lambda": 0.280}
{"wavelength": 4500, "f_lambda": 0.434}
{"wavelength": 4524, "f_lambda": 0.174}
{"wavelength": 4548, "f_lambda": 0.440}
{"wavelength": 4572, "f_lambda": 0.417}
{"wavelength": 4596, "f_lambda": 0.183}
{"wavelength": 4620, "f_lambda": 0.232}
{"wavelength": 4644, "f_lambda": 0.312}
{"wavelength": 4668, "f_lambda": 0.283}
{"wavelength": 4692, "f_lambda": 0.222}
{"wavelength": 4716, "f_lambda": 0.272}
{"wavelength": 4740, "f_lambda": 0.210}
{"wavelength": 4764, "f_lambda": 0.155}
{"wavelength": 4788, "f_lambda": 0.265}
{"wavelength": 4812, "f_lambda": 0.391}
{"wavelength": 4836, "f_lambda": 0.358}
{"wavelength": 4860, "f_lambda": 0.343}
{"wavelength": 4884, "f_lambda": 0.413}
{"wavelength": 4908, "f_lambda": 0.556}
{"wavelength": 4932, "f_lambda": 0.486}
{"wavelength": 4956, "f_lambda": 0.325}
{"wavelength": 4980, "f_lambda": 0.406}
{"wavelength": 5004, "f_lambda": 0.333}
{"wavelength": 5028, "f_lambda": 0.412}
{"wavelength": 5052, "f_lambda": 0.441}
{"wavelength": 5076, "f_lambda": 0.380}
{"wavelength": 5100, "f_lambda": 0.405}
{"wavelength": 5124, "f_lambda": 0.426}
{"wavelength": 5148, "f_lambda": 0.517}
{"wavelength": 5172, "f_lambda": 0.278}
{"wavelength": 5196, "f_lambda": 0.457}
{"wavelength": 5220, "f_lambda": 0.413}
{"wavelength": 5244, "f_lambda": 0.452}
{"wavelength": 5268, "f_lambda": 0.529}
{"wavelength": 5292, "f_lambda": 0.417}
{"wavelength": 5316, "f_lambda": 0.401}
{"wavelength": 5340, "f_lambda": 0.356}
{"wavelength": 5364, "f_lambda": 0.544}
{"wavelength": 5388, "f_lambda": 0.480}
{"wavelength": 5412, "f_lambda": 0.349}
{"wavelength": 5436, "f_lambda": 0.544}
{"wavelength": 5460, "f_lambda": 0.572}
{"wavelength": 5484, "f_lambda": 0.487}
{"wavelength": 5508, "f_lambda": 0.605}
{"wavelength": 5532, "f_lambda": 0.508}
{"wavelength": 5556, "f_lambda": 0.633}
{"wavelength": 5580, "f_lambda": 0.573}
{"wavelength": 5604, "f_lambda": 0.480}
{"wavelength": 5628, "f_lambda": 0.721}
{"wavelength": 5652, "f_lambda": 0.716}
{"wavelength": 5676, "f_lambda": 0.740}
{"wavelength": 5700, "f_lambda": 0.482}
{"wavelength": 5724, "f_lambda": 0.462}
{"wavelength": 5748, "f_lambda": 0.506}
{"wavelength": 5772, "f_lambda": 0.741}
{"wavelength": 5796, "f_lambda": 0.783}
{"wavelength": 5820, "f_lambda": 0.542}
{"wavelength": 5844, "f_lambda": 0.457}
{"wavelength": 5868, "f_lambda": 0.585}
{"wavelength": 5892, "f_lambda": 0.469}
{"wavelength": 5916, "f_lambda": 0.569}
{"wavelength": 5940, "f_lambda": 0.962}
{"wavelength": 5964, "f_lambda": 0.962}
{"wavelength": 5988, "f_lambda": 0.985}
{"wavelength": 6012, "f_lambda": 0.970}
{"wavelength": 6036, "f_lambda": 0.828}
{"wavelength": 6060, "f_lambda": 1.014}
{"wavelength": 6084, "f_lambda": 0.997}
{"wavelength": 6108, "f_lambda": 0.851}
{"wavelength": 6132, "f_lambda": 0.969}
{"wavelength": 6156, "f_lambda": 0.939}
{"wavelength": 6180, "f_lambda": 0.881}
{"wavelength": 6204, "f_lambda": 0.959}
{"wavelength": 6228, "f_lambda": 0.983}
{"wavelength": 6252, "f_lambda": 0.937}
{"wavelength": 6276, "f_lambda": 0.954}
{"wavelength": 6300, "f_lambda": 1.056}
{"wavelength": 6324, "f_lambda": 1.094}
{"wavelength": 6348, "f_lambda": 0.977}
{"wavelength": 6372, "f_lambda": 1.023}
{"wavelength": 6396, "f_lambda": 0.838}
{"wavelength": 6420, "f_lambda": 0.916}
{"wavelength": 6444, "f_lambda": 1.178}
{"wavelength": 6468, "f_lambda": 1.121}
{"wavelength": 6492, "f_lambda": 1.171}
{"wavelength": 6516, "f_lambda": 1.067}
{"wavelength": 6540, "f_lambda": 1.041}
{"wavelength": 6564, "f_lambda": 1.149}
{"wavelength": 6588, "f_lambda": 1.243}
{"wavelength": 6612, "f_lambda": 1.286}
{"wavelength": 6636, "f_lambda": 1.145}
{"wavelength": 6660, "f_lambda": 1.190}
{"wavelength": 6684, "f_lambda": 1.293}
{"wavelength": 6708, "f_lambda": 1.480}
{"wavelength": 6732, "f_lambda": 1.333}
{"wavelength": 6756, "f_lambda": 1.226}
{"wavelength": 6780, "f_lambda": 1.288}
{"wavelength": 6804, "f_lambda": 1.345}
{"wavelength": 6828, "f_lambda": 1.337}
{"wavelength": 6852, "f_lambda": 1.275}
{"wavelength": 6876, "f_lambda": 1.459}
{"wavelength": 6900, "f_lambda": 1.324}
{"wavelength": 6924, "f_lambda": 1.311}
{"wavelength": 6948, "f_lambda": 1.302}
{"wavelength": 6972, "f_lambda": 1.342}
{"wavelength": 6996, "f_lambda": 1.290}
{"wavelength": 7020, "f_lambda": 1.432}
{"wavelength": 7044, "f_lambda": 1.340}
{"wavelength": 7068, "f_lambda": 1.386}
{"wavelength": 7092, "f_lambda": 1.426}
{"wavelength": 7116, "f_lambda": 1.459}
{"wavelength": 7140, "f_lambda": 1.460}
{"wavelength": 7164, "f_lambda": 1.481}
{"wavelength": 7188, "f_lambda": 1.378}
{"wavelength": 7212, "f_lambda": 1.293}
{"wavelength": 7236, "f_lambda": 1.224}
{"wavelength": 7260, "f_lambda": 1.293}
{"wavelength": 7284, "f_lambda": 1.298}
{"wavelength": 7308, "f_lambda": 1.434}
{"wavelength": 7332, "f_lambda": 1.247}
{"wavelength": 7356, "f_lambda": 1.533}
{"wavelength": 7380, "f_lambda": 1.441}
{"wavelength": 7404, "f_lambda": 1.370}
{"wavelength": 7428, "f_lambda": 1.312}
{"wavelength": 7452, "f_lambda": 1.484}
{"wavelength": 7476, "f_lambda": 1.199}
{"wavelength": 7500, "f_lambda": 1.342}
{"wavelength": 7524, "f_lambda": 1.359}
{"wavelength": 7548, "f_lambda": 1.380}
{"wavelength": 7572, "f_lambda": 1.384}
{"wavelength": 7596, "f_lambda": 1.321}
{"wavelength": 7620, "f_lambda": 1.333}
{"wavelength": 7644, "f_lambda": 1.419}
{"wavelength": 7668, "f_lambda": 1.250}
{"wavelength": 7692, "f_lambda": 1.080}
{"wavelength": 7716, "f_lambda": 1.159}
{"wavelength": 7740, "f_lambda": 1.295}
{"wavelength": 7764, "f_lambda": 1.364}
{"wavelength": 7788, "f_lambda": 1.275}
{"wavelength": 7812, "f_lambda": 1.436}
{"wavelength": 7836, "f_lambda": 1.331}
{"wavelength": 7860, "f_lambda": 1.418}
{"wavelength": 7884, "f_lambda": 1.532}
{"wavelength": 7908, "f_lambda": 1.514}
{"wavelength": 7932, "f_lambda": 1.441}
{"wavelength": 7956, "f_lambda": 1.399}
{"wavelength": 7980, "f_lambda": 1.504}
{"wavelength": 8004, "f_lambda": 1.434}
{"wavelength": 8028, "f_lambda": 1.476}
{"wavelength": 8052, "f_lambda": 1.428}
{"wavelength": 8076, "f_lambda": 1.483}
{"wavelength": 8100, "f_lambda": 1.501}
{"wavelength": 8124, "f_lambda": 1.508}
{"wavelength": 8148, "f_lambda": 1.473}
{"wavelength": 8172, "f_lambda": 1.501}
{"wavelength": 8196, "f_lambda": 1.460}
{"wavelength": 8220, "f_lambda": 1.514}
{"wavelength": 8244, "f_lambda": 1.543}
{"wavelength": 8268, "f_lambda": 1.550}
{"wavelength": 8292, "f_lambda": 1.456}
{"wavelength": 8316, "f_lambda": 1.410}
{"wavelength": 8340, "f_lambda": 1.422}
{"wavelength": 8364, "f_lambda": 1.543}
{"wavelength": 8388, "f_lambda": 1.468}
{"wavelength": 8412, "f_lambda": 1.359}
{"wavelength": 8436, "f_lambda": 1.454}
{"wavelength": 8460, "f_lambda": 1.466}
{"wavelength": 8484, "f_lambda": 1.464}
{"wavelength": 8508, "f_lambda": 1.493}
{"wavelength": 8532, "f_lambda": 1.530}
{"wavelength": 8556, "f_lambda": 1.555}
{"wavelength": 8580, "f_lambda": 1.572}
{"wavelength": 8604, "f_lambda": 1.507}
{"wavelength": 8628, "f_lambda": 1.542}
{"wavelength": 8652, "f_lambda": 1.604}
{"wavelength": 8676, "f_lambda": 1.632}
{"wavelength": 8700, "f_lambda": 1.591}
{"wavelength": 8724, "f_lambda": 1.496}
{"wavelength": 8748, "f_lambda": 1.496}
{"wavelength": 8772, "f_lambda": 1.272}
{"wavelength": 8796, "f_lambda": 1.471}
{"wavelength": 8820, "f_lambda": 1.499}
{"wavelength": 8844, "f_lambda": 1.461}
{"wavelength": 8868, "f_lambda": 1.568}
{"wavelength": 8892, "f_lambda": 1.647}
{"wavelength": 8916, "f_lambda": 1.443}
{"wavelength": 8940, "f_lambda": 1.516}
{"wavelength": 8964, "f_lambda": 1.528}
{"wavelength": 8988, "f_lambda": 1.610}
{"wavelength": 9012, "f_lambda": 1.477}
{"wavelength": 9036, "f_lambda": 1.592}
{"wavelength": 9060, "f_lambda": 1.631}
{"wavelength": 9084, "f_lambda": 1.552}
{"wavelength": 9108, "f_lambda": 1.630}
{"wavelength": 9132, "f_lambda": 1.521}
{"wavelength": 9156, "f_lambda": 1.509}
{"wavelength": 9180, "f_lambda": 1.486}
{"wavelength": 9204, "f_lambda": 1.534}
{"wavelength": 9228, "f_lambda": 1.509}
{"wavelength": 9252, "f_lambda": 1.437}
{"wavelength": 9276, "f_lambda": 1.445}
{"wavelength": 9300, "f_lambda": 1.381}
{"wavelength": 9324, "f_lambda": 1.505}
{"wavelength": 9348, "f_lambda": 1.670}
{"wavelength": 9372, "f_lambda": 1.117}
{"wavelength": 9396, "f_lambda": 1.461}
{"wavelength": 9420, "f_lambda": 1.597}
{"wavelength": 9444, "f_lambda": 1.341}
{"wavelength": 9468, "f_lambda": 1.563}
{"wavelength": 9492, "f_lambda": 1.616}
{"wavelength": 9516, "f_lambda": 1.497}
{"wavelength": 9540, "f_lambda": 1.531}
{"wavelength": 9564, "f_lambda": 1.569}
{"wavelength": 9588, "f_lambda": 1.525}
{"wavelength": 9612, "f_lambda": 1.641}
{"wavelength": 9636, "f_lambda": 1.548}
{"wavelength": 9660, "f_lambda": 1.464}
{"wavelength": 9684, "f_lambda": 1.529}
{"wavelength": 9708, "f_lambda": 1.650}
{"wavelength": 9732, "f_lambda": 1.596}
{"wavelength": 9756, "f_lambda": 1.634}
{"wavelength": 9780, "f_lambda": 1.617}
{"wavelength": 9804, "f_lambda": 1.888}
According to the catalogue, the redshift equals 0.49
